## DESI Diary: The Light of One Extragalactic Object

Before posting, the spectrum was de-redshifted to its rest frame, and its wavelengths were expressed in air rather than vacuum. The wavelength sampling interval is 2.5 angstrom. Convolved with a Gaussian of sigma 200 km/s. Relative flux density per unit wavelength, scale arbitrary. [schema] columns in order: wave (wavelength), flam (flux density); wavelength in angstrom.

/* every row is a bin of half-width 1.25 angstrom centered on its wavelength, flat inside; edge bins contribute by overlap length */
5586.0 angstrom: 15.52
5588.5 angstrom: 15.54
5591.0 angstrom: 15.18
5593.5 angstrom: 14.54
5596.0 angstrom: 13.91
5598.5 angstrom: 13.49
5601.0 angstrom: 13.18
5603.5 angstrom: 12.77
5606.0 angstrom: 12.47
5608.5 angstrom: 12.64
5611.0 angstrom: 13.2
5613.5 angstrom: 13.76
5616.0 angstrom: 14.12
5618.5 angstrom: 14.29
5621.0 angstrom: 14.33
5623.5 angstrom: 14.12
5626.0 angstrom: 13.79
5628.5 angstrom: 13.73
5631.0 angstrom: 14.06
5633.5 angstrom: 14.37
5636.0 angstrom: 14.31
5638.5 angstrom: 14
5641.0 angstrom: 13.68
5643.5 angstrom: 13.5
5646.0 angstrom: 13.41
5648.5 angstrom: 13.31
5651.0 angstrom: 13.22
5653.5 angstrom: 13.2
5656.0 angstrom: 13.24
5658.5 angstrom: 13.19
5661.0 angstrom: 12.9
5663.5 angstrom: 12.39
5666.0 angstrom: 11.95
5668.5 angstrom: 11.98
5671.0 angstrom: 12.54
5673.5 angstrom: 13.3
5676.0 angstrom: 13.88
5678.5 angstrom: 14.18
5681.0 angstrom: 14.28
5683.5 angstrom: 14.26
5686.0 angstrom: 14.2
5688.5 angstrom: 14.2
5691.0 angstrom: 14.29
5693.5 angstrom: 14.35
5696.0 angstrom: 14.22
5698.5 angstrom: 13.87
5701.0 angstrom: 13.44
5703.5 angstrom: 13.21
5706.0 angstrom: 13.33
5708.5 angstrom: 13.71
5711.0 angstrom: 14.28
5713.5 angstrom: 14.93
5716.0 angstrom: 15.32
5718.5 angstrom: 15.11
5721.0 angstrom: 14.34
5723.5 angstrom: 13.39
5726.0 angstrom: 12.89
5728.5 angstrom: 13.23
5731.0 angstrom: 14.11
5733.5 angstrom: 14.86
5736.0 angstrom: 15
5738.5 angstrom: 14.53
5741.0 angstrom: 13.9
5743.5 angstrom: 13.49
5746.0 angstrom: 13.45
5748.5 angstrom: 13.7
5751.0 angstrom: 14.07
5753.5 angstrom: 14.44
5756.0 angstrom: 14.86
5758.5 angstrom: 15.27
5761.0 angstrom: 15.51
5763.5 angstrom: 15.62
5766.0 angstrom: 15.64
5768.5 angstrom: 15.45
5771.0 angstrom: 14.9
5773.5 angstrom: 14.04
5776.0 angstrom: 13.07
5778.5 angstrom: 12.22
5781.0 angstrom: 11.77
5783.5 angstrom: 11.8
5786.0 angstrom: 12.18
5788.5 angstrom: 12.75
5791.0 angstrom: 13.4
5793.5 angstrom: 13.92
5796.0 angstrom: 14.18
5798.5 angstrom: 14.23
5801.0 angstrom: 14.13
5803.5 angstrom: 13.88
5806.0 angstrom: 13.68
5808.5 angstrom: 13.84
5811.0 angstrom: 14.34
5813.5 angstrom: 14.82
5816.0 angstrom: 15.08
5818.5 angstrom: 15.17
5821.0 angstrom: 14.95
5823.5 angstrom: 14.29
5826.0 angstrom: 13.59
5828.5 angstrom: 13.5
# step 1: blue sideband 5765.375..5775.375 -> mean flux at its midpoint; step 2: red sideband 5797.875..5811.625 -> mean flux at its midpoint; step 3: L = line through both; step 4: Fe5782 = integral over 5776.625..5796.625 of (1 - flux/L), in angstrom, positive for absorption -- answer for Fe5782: 2.3 angstrom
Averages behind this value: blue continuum 14.8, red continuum 14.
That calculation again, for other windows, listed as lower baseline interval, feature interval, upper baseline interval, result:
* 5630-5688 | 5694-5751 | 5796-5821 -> -0.7 angstrom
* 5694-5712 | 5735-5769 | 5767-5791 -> -3.2 angstrom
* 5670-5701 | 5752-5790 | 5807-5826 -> 1.0 angstrom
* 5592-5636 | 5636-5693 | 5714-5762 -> 2.1 angstrom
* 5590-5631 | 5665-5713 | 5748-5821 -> 0.7 angstrom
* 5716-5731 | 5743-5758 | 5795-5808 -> -0.1 angstrom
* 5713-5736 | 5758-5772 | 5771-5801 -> -1.9 angstrom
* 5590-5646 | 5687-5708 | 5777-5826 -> -0.2 angstrom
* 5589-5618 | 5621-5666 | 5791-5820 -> 0.8 angstrom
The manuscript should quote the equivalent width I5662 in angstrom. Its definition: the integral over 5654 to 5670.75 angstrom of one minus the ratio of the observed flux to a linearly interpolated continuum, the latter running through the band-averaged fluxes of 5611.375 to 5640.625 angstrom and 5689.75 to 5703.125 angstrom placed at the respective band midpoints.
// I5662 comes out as 1.65 angstrom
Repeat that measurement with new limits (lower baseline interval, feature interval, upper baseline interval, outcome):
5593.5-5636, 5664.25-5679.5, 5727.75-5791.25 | 1.0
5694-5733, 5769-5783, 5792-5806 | 0.8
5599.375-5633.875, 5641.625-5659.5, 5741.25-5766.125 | 0.7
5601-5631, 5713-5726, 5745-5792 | -0.6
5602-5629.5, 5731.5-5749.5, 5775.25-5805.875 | -1.2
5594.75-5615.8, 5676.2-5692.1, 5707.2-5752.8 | -0.5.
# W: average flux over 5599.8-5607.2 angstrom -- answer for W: 12.8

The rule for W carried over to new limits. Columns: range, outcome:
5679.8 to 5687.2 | 14.2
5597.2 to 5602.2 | 13.3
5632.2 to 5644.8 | 14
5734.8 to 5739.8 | 14.8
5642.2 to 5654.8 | 13.3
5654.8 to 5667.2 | 12.7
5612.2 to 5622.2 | 14.1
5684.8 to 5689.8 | 14.2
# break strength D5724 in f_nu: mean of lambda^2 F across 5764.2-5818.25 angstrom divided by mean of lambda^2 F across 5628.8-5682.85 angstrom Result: 1.08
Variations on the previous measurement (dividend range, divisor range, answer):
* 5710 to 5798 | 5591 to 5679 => 1.09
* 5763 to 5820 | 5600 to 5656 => 1.08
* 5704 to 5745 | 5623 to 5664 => 1.07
